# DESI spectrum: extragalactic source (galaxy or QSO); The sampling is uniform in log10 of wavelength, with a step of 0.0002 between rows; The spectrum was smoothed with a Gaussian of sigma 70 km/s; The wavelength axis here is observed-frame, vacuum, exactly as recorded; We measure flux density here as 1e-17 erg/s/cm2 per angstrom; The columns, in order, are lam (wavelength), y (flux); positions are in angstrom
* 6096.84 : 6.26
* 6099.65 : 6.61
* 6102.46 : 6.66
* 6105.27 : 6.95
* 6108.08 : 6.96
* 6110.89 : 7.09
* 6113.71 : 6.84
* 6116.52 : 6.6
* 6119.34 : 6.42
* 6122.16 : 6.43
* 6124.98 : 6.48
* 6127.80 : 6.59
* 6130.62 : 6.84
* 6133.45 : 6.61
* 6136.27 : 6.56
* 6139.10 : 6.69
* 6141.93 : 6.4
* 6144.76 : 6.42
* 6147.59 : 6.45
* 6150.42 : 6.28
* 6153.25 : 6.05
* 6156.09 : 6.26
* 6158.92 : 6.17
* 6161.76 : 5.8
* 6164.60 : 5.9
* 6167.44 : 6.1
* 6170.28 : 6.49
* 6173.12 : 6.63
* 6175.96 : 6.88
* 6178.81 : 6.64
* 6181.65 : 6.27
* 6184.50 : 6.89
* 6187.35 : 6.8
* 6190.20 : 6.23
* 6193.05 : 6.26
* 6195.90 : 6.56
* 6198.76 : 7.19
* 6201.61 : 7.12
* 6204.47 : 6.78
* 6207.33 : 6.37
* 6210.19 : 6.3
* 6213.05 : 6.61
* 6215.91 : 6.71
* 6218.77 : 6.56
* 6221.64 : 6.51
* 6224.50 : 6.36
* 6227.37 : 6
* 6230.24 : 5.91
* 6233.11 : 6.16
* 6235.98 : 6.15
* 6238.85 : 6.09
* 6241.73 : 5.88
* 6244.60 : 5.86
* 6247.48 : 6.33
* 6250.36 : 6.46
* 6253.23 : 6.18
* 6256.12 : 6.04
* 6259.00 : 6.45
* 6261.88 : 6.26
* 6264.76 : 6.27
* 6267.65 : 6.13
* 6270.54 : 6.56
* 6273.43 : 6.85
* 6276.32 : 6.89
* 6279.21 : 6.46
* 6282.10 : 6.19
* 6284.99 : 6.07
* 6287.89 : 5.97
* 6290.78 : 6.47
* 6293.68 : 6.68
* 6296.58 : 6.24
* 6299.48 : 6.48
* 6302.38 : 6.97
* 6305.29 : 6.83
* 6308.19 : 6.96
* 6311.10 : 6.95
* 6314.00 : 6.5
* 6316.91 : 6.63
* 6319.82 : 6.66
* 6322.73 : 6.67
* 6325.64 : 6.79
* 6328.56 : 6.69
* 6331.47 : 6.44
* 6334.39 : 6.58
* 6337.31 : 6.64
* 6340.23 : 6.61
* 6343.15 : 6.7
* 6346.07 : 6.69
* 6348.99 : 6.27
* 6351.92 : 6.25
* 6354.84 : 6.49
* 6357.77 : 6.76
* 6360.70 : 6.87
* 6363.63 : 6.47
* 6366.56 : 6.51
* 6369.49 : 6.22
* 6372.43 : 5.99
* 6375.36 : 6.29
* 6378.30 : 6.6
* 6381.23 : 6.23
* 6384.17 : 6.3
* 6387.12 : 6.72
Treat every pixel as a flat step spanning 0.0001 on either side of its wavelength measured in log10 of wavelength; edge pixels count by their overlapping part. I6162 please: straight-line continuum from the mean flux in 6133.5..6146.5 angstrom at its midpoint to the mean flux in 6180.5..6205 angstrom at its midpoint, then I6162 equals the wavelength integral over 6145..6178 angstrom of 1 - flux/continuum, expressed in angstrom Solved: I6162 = 1.51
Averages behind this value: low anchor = 6.52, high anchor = 6.68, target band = 6.29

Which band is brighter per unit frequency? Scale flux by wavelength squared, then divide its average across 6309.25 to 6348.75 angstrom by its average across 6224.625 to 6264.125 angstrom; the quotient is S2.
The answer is 1.1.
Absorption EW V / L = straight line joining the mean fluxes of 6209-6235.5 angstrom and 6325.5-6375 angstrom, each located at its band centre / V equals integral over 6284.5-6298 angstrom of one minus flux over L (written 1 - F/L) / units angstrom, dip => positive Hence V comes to 0.3 angstrom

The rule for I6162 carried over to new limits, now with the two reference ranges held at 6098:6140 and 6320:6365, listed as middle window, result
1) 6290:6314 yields -0.29 angstrom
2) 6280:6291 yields 0.77 angstrom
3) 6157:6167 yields 1.02 angstrom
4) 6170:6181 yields 0.02 angstrom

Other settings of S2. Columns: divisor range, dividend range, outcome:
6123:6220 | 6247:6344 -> 1.04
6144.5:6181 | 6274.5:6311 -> 1.08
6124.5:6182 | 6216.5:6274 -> 1.00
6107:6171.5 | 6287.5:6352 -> 1.09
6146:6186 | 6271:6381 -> 1.09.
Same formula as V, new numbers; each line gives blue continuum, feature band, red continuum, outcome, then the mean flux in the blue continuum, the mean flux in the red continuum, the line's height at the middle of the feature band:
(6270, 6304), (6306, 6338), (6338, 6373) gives -1.0 angstrom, 6.49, 6.5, 6.49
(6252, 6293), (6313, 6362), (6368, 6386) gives -2.3 angstrom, 6.35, 6.28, 6.31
